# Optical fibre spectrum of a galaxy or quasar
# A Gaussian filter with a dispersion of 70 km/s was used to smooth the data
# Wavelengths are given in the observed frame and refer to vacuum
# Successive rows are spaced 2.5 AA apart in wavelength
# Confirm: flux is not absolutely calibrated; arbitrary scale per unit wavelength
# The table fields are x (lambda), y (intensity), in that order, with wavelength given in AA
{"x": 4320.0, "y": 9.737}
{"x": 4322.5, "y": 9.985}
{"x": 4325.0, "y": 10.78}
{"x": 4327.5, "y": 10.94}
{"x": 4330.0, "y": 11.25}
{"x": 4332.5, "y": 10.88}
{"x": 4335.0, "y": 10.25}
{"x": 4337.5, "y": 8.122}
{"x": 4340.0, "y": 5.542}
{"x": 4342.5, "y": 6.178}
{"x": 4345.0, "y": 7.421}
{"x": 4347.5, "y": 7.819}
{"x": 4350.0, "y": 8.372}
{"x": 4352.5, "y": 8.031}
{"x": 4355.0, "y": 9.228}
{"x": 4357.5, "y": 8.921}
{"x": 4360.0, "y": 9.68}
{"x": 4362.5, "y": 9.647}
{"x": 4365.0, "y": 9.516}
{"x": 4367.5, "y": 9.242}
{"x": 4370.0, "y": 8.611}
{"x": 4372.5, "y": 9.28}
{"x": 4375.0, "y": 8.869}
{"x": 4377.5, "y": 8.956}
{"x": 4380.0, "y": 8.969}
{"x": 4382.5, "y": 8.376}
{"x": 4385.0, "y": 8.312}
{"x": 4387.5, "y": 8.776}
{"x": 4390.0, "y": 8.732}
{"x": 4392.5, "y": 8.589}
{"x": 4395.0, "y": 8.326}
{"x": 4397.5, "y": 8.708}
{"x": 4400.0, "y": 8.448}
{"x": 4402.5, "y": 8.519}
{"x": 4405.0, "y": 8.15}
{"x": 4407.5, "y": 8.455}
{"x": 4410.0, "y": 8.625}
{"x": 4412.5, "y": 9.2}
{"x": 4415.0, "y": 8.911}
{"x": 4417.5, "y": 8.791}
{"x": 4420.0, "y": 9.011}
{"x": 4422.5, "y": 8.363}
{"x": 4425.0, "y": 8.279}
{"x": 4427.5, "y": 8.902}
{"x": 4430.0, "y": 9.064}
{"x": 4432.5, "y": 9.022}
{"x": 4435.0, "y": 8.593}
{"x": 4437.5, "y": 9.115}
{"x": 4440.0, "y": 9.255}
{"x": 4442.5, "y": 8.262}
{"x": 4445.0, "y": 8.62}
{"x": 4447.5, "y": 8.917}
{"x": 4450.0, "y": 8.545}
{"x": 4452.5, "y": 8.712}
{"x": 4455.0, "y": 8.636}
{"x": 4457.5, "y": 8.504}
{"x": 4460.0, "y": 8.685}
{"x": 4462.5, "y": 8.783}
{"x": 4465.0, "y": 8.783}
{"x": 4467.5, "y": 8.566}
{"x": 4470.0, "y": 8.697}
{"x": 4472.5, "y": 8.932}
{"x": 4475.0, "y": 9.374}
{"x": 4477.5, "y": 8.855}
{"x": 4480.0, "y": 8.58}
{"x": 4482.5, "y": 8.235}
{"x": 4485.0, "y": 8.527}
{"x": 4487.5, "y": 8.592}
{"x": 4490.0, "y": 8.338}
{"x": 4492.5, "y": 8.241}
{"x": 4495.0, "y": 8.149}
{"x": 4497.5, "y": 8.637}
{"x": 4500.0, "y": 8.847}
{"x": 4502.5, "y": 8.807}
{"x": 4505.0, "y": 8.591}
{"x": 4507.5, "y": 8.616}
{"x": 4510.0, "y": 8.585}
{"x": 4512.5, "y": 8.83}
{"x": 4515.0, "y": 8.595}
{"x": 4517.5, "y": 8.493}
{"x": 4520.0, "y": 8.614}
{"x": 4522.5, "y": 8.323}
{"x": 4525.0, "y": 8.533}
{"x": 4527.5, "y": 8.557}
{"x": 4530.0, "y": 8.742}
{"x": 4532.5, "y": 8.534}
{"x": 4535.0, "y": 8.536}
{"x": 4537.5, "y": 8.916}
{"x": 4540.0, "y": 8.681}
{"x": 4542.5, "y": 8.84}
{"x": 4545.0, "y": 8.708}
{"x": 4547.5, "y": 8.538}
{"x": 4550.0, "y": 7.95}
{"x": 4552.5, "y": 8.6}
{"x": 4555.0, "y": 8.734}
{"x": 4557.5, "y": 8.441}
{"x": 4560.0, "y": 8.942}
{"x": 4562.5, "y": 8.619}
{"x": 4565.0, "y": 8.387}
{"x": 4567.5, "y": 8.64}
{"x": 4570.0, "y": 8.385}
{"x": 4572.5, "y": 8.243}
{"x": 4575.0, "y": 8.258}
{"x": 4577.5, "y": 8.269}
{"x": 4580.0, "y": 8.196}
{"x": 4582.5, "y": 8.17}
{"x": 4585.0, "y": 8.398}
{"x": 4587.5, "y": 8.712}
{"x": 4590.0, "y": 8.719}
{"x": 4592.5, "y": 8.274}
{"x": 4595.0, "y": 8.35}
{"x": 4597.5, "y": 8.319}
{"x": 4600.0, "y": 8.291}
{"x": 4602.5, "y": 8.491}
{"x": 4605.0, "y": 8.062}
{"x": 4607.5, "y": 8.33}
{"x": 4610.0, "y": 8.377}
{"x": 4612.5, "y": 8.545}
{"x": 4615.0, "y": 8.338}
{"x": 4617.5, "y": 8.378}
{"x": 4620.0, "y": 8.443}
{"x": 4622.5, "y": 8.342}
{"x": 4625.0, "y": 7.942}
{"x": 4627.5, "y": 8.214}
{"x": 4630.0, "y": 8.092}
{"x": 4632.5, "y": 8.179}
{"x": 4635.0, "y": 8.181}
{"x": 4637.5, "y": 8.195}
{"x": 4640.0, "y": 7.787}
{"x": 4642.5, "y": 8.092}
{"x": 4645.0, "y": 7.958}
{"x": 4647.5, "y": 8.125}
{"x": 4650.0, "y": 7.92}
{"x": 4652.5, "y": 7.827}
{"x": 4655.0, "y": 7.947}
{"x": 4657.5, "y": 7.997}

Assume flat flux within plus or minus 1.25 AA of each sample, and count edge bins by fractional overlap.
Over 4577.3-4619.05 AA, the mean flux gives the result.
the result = 8.37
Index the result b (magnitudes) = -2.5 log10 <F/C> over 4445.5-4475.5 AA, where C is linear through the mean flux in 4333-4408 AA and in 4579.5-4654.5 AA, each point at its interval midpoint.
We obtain -0.04 mag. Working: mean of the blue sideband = 8.56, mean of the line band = 8.74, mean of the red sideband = 8.24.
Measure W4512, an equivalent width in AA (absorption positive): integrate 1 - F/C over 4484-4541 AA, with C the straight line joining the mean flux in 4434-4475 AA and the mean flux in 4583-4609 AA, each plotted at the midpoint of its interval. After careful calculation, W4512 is 0.14 AA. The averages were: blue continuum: 8.75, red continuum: 8.39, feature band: 8.58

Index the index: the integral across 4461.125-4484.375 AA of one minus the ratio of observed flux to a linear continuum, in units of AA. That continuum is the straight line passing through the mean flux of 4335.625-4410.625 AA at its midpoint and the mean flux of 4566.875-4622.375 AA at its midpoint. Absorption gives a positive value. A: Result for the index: -0.9 AA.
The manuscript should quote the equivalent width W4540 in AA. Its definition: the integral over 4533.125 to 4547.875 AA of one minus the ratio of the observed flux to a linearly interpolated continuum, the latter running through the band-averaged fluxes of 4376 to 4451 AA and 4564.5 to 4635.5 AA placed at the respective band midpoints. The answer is -0.5 AA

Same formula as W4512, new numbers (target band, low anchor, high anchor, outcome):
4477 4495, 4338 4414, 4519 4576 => 0.20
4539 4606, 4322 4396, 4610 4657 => -1.12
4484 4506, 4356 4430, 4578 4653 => 0.06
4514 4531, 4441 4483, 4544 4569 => 0.11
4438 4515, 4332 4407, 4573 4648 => -1.93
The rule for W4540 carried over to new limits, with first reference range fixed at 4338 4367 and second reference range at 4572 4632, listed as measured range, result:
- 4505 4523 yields -0.6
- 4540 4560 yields -0.7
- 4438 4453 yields -0.9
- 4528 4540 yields -0.5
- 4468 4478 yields -0.8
